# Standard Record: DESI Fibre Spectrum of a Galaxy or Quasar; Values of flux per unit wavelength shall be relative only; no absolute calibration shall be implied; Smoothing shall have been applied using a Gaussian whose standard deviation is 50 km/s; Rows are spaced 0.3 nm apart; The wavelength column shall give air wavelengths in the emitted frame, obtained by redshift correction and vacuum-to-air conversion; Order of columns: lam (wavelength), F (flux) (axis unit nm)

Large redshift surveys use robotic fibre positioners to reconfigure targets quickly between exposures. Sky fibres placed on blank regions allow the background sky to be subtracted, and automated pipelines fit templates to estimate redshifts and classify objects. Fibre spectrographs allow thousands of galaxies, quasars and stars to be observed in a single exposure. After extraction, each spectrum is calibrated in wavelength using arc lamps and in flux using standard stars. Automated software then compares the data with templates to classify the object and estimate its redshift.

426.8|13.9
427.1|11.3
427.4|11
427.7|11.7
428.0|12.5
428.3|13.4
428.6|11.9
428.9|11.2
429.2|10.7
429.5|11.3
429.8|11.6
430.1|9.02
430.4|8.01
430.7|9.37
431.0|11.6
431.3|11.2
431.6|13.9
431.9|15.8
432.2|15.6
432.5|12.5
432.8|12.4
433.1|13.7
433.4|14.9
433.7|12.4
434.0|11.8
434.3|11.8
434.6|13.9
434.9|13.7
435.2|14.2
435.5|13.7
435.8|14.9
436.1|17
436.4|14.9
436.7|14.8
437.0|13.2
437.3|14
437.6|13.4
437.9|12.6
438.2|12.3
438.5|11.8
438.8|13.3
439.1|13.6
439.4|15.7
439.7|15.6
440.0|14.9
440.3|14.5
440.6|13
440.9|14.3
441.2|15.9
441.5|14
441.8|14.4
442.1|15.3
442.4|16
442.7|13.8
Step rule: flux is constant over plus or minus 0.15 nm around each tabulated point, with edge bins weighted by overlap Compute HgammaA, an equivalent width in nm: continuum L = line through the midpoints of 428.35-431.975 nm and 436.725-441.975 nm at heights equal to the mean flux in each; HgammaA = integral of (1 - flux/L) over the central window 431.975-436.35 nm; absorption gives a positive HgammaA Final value -0.49 nm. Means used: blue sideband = 11.3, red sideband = 13.9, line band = 13.8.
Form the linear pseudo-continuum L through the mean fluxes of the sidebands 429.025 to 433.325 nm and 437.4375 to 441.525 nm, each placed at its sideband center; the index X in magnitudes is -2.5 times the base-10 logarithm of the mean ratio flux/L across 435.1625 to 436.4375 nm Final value -0.15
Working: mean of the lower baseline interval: 12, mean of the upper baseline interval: 13.9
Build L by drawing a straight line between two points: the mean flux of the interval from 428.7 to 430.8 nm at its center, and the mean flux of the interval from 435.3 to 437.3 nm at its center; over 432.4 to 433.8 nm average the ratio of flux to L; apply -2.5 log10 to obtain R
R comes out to -0.06 mag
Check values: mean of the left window 10.2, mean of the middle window 13.2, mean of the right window 14.7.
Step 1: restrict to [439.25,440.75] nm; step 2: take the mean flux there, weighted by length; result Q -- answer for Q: 14.7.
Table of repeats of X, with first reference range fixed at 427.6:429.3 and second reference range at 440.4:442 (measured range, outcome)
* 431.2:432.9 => -0.087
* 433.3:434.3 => 0.016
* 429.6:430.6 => 0.262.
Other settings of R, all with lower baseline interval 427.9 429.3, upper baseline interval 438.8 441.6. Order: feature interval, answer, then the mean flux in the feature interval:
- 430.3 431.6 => 0.183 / 10.6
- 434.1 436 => -0.026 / 13.7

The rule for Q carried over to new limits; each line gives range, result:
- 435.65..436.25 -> 16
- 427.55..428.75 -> 12.4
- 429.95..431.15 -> 9.5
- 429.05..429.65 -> 11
